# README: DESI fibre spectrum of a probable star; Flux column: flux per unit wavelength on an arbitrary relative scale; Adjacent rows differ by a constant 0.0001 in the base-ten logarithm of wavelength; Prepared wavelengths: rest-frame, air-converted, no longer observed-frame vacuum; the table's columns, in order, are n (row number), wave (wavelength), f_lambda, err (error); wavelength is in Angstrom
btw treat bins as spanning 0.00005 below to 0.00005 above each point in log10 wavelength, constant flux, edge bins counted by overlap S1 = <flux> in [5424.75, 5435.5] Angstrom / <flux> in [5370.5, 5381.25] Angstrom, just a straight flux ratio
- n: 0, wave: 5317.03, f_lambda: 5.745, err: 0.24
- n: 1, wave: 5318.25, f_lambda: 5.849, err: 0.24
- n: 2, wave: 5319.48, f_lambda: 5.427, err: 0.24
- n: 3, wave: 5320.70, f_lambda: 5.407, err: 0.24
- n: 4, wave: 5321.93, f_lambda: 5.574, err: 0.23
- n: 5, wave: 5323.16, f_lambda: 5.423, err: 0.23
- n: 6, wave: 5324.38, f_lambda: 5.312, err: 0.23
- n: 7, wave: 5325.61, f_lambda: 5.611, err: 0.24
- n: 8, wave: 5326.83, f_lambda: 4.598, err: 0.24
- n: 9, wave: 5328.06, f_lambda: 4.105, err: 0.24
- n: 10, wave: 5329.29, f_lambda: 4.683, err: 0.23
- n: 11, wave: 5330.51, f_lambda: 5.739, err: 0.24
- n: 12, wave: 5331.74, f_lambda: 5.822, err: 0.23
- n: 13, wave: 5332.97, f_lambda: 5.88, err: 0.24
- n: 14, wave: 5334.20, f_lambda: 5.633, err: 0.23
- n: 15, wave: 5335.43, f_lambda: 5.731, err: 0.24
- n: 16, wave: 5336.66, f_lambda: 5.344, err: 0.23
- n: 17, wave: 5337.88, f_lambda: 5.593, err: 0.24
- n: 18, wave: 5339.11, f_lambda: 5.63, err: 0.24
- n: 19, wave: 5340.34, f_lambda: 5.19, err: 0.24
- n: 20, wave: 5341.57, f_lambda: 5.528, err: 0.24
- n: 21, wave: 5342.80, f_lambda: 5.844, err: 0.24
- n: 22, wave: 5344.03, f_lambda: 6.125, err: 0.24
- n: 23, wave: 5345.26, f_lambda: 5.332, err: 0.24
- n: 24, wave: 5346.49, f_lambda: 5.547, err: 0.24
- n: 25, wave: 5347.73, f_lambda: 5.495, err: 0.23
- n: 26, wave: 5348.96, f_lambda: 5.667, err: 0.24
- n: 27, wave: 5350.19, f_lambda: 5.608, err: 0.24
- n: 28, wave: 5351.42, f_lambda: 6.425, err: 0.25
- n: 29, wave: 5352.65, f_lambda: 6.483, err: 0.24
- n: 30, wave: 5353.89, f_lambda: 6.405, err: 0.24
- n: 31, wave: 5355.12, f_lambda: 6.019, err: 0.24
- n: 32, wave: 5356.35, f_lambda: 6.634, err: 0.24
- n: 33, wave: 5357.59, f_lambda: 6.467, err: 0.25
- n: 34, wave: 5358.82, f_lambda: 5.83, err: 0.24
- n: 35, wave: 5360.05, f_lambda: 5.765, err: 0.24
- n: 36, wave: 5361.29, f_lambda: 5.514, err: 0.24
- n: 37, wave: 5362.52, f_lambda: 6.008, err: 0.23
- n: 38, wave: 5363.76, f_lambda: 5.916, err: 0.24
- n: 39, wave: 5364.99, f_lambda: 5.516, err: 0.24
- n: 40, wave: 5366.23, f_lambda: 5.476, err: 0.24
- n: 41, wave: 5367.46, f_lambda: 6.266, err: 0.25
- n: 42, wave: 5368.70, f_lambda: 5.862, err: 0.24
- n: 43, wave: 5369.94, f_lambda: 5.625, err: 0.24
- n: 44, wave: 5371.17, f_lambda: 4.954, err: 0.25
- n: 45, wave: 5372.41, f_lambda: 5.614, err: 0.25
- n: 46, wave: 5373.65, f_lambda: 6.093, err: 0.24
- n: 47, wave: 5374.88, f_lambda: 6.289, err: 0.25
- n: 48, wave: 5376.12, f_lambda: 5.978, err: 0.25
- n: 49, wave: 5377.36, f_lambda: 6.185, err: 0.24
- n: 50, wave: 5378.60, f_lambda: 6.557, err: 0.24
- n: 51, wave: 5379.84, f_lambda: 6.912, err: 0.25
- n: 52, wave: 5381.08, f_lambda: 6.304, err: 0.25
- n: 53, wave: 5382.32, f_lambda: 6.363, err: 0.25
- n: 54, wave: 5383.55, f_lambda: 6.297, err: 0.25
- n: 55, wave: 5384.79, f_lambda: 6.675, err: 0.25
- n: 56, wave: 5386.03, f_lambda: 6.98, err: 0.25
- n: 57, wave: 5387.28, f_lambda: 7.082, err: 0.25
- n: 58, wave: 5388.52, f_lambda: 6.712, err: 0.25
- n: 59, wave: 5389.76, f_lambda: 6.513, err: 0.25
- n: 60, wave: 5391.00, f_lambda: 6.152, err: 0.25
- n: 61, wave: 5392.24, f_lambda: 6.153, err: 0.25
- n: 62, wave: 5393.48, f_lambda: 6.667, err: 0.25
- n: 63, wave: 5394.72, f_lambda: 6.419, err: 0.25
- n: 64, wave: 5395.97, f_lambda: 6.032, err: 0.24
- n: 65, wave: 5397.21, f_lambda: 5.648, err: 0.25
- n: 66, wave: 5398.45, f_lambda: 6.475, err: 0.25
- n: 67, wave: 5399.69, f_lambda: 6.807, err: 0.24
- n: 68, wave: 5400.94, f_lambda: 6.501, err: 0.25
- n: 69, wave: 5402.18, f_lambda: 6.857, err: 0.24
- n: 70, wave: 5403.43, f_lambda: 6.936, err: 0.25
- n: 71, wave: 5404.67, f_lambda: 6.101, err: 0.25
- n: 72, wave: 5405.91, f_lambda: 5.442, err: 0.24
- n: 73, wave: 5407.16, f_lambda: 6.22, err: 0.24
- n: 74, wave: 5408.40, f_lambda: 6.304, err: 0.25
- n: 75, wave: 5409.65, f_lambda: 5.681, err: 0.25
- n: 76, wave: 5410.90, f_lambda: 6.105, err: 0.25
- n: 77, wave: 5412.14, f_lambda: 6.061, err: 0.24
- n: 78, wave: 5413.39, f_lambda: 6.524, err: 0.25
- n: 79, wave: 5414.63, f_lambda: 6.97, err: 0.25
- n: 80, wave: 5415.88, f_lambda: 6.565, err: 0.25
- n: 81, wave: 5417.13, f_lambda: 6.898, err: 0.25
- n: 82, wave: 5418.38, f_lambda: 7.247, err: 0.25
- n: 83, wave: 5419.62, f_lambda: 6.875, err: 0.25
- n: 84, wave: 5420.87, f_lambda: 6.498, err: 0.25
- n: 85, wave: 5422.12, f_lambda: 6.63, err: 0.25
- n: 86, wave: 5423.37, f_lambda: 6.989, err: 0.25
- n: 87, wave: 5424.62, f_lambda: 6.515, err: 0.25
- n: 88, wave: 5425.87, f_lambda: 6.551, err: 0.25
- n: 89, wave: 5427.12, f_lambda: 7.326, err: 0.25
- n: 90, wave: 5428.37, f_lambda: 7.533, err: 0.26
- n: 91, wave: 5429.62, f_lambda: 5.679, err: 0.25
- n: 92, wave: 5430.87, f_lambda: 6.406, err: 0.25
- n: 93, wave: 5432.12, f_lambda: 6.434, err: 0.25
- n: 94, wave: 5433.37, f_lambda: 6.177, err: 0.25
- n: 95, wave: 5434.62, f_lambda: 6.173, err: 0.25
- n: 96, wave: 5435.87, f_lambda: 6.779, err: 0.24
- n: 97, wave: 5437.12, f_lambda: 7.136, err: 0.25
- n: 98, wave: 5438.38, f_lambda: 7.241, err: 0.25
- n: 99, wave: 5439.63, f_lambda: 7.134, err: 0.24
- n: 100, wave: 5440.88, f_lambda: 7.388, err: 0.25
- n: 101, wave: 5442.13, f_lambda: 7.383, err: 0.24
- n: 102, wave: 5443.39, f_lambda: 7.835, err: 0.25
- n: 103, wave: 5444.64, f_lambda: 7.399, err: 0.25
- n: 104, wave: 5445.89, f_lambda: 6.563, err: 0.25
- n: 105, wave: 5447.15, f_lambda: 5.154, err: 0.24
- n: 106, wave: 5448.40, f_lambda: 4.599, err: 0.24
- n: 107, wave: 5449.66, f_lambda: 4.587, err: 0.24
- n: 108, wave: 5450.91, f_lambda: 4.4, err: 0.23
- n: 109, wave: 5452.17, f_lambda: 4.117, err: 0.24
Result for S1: 1.07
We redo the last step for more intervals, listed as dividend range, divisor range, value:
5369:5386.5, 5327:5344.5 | 1.13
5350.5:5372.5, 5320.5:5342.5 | 1.10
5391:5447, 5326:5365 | 1.16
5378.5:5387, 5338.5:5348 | 1.18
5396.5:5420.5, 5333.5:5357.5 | 1.11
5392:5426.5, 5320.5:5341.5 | 1.20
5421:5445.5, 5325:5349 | 1.26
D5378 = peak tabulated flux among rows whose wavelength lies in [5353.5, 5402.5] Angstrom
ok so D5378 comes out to 7.082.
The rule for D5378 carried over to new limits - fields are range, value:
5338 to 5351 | 6.125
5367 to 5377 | 6.289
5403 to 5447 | 7.835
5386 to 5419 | 7.247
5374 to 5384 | 6.912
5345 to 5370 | 6.634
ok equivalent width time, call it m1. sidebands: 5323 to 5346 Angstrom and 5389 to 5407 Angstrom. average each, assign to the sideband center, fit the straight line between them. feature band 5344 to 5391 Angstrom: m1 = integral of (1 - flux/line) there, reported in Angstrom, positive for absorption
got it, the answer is -1.5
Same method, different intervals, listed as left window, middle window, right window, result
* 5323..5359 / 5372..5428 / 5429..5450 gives -2.78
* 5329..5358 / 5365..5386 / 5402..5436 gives 0.00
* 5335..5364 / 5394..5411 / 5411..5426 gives 0.59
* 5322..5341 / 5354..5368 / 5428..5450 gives -0.68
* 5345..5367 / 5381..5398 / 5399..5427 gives -0.44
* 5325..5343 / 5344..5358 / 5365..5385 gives -0.83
